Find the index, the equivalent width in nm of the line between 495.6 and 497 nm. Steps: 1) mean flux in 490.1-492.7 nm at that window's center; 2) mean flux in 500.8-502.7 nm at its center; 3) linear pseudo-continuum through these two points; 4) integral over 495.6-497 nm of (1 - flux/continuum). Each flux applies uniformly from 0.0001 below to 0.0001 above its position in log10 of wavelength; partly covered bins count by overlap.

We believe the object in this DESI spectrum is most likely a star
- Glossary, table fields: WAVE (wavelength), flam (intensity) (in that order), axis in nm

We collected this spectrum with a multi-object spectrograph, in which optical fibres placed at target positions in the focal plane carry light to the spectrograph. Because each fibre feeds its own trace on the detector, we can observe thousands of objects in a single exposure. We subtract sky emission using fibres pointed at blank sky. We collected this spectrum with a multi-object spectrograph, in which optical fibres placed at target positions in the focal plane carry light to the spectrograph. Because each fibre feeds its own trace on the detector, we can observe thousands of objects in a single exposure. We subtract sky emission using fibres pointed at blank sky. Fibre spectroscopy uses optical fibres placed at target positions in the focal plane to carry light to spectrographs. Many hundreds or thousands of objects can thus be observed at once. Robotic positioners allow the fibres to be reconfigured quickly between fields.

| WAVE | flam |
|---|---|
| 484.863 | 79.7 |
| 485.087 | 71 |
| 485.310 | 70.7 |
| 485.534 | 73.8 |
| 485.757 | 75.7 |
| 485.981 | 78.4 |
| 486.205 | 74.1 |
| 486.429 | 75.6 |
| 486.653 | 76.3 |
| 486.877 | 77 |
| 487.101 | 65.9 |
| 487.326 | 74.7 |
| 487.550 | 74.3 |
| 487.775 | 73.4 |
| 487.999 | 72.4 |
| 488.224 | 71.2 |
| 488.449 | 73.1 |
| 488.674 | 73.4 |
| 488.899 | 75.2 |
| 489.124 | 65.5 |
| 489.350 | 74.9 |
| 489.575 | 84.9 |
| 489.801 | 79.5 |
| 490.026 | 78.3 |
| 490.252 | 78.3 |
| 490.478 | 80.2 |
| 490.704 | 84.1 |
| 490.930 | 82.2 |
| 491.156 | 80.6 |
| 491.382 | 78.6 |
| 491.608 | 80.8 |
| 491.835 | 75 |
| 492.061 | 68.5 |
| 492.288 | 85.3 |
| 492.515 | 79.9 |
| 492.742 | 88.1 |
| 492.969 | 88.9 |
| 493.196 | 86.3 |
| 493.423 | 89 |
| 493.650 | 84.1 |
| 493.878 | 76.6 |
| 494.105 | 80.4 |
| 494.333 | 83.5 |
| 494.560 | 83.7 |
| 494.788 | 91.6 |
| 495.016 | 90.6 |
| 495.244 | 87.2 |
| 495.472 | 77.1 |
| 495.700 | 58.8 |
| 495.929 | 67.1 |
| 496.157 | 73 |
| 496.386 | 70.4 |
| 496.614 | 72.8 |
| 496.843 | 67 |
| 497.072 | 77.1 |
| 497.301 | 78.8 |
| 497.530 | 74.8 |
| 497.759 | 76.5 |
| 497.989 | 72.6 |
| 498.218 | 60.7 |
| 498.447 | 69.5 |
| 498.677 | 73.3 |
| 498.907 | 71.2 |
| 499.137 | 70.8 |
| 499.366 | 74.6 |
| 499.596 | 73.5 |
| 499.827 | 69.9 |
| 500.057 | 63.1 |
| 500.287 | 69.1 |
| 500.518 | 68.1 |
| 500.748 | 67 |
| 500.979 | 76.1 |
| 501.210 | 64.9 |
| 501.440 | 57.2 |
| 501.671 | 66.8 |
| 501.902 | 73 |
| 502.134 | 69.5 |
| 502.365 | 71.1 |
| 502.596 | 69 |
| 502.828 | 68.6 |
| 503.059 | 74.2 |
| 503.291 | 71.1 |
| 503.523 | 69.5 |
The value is 0.11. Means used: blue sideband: 79.6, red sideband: 68.4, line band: 68.5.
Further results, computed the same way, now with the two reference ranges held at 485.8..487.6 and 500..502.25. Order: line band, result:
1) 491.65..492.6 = -0.071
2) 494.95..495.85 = -0.089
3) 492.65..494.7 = -0.384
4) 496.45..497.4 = -0.055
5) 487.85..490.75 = -0.107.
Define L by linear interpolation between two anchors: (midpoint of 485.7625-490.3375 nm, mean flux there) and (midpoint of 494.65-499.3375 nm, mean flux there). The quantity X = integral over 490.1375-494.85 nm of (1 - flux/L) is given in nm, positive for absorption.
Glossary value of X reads -0.482 nm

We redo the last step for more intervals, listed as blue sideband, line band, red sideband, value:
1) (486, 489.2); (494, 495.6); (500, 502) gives -0.33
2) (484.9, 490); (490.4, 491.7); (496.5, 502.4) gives -0.14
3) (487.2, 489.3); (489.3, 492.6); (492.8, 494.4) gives -0.05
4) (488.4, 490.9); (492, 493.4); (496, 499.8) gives -0.16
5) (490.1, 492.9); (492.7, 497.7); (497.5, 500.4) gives -0.24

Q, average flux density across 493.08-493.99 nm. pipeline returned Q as 84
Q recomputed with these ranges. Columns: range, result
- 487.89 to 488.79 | 72.5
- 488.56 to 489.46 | 72.2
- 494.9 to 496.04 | 76.2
